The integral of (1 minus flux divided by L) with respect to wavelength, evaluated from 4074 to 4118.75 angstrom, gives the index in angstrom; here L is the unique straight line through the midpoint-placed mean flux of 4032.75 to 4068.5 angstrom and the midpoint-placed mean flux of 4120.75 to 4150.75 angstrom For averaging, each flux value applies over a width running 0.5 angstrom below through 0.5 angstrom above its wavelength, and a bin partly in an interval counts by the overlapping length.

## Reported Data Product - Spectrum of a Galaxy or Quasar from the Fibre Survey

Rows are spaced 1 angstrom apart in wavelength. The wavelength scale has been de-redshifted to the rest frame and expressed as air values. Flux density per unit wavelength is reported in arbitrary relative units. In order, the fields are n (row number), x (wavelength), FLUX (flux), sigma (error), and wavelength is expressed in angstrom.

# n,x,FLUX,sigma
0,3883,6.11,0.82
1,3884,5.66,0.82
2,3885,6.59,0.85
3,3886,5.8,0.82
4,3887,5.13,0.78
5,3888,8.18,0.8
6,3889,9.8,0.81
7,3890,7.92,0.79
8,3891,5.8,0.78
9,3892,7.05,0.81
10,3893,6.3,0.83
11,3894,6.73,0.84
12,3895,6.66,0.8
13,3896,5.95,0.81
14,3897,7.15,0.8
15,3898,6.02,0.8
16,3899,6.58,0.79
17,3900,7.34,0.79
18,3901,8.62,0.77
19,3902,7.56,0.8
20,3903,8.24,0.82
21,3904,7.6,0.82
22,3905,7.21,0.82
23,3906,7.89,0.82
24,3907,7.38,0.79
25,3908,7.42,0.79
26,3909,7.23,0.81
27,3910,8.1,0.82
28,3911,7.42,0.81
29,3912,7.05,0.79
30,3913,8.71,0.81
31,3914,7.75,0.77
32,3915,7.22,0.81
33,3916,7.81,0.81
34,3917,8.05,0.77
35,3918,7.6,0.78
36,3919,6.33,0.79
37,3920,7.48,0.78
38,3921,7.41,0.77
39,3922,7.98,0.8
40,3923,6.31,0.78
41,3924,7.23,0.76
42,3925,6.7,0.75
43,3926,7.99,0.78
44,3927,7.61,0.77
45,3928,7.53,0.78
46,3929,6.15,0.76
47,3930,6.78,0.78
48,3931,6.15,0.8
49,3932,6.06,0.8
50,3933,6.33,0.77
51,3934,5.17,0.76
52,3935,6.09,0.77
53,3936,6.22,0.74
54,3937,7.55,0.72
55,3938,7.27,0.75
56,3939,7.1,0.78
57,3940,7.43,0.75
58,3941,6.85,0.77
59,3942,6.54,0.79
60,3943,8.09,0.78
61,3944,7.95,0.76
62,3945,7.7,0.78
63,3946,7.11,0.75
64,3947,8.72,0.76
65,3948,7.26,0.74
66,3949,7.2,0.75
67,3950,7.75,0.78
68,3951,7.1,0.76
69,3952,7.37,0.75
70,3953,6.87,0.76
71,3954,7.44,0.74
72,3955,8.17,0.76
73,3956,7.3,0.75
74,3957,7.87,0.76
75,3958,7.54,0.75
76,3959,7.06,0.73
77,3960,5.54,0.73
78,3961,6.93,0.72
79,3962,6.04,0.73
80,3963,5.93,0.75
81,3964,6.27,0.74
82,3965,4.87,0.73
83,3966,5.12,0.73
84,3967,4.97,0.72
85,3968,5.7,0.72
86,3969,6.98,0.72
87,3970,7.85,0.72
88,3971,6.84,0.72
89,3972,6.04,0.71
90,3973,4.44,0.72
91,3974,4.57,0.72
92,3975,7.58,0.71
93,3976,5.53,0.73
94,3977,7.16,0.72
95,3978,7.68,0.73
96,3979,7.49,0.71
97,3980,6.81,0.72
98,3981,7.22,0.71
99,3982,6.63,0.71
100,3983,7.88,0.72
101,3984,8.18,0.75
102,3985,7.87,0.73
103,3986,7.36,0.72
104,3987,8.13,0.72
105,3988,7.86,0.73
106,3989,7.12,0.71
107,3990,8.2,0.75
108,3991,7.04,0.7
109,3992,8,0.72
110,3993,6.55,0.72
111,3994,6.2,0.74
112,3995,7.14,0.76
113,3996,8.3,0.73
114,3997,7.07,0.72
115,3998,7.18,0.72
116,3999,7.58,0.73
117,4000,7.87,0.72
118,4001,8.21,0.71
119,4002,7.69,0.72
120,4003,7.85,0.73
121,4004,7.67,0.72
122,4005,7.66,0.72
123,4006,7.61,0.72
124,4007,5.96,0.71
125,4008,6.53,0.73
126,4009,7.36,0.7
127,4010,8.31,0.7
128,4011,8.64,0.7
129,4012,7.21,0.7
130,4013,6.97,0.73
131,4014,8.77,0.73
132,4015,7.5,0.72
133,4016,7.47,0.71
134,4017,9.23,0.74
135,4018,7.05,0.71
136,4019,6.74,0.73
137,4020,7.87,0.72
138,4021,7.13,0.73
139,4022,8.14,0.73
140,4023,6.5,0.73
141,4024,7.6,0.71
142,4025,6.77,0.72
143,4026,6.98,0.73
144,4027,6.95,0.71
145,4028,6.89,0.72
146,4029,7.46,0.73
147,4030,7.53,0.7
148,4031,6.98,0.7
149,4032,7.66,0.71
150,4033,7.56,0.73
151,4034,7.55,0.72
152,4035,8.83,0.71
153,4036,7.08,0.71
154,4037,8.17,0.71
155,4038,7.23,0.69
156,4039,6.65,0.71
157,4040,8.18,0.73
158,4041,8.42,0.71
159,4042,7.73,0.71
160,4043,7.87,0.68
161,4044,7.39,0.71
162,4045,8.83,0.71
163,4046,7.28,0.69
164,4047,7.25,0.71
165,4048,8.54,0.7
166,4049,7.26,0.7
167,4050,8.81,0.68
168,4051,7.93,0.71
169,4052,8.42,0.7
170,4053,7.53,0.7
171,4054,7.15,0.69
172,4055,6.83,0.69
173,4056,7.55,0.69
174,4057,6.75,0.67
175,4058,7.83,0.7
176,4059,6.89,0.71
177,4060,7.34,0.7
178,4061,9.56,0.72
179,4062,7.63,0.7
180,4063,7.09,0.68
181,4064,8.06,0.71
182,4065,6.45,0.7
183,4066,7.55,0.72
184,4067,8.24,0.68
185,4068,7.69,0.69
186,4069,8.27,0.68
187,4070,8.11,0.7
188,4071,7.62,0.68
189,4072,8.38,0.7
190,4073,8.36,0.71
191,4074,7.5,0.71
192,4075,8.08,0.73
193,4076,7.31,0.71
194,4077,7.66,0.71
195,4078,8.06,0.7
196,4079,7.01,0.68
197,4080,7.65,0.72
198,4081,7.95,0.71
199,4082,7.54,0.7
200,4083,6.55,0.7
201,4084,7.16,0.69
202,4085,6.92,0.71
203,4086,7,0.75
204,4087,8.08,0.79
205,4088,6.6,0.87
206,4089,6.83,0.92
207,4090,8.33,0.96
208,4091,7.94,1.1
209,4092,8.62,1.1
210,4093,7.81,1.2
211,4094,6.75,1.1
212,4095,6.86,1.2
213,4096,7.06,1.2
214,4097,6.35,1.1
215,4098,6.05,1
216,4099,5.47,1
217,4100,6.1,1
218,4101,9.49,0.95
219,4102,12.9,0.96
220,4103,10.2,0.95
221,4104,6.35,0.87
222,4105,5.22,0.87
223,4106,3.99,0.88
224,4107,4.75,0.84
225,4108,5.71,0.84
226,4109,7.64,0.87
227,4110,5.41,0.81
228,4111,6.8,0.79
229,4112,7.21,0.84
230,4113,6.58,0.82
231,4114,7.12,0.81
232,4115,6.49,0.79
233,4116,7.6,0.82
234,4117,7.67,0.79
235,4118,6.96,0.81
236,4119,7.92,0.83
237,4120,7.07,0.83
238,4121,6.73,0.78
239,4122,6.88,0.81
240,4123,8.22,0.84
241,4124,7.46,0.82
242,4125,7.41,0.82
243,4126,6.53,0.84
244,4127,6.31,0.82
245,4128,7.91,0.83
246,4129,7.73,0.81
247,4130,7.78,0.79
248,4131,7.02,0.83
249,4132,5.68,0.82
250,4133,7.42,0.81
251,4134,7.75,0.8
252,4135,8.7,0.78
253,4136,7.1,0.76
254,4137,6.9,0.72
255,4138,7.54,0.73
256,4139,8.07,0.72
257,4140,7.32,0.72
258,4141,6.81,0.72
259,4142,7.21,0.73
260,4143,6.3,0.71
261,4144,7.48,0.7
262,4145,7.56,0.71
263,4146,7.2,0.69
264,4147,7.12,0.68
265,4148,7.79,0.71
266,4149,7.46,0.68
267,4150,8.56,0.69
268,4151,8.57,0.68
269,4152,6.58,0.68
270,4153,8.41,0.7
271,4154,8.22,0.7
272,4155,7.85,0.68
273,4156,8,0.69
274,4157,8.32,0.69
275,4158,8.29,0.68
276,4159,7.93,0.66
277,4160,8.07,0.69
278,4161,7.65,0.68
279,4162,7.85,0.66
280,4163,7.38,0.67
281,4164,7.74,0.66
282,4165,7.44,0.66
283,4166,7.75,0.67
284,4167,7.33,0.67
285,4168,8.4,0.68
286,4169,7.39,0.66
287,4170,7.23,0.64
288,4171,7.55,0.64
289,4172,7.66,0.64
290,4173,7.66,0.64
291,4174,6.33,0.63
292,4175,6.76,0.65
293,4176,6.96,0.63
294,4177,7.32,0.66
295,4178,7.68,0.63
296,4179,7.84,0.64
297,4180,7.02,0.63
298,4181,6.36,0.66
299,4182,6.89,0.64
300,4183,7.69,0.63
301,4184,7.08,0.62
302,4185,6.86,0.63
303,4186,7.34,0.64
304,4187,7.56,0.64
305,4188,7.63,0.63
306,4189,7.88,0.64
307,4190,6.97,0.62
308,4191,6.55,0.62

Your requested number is 1.9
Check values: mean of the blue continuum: 7.7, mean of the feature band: 7.19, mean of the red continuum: 7.35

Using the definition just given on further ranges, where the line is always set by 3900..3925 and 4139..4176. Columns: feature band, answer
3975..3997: 0.6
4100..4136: 1.8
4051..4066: 0.1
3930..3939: 1.3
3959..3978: 3.7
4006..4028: 0.5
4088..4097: 0.2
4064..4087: -0.1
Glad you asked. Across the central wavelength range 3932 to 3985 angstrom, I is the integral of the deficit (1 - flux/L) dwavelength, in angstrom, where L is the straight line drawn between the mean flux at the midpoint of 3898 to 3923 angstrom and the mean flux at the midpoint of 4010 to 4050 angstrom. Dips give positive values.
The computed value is 5.1 angstrom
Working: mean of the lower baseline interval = 7.53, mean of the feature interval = 6.84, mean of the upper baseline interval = 7.61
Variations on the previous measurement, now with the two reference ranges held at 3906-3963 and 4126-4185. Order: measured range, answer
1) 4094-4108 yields 0.9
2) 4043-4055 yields -0.8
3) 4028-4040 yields -0.3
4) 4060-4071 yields -0.7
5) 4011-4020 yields -0.5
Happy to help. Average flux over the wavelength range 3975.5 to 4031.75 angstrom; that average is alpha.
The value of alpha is 7.42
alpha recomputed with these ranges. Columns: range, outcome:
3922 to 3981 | 6.81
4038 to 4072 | 7.72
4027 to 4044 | 7.59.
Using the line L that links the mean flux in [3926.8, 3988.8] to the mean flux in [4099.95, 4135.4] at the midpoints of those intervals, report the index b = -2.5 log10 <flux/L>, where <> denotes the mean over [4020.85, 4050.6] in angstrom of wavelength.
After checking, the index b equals -0.08 mag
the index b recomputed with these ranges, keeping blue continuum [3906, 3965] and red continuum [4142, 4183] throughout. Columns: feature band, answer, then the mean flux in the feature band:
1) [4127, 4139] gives 0.01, 7.39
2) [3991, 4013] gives -0.03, 7.44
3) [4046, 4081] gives -0.05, 7.71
